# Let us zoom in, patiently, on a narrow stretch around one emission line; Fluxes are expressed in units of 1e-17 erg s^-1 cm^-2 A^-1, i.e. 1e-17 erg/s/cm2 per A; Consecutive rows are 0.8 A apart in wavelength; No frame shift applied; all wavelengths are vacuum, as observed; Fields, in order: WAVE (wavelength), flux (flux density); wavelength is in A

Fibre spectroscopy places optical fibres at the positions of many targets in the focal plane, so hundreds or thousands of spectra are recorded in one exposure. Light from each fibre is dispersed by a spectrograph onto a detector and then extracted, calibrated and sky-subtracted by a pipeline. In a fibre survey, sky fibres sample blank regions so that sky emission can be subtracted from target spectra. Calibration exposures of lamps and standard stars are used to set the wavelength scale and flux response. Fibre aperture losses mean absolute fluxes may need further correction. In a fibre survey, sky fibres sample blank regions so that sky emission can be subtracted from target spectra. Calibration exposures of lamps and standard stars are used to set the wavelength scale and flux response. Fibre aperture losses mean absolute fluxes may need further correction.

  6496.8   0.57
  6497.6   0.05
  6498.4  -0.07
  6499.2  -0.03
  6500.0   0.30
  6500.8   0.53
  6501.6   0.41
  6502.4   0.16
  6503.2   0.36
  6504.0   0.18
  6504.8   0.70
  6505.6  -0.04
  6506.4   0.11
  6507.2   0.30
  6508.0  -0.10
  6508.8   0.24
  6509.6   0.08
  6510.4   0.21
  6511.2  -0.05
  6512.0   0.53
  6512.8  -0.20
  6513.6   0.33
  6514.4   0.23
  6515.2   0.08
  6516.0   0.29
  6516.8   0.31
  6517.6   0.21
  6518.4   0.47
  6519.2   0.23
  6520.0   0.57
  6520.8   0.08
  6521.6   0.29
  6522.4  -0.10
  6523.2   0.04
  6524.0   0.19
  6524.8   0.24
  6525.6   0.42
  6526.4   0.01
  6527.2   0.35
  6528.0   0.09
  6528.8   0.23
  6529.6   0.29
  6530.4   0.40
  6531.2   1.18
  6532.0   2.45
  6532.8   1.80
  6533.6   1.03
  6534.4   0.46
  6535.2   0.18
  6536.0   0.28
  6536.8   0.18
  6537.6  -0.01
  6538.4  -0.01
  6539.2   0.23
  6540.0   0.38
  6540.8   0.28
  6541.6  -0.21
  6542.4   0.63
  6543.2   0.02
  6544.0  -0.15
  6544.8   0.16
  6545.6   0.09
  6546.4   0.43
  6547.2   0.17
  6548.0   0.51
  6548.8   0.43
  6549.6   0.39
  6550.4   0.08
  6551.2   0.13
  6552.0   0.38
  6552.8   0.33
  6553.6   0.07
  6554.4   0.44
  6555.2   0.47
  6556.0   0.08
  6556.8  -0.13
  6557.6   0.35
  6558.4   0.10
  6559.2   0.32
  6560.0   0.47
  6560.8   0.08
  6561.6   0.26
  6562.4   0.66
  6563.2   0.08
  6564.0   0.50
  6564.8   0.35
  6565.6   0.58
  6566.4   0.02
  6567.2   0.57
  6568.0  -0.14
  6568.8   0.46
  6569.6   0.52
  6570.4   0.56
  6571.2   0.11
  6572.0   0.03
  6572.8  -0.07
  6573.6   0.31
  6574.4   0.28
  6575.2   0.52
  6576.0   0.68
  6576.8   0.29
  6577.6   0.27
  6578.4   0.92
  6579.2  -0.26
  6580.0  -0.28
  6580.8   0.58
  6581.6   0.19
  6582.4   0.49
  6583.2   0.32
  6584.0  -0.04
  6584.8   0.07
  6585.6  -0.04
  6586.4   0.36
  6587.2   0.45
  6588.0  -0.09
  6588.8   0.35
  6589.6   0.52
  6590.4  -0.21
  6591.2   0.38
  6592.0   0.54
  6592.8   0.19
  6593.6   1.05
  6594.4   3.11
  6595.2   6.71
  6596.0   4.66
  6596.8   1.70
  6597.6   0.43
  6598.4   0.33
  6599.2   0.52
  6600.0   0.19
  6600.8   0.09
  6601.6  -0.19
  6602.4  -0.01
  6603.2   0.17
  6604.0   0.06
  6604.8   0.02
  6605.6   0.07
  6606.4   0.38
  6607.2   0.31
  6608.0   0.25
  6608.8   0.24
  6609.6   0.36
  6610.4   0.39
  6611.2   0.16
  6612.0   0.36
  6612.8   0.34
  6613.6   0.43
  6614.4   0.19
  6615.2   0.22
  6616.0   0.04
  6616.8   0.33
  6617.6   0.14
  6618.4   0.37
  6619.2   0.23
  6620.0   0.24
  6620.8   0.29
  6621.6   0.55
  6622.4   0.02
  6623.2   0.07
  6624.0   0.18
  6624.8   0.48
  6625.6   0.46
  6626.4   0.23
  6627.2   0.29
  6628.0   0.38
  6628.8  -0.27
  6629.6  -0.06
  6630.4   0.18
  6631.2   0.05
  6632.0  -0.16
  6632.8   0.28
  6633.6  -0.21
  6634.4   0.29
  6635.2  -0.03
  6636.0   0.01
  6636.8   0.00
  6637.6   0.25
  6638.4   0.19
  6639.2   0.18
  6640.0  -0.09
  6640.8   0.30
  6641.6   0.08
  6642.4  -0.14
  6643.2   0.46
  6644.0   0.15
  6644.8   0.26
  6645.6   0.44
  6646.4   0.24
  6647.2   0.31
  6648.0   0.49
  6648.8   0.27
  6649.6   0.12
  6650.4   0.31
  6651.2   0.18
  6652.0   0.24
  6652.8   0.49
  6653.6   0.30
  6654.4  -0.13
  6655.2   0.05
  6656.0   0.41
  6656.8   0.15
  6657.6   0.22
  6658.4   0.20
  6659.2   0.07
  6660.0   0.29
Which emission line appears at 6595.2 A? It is [O III]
